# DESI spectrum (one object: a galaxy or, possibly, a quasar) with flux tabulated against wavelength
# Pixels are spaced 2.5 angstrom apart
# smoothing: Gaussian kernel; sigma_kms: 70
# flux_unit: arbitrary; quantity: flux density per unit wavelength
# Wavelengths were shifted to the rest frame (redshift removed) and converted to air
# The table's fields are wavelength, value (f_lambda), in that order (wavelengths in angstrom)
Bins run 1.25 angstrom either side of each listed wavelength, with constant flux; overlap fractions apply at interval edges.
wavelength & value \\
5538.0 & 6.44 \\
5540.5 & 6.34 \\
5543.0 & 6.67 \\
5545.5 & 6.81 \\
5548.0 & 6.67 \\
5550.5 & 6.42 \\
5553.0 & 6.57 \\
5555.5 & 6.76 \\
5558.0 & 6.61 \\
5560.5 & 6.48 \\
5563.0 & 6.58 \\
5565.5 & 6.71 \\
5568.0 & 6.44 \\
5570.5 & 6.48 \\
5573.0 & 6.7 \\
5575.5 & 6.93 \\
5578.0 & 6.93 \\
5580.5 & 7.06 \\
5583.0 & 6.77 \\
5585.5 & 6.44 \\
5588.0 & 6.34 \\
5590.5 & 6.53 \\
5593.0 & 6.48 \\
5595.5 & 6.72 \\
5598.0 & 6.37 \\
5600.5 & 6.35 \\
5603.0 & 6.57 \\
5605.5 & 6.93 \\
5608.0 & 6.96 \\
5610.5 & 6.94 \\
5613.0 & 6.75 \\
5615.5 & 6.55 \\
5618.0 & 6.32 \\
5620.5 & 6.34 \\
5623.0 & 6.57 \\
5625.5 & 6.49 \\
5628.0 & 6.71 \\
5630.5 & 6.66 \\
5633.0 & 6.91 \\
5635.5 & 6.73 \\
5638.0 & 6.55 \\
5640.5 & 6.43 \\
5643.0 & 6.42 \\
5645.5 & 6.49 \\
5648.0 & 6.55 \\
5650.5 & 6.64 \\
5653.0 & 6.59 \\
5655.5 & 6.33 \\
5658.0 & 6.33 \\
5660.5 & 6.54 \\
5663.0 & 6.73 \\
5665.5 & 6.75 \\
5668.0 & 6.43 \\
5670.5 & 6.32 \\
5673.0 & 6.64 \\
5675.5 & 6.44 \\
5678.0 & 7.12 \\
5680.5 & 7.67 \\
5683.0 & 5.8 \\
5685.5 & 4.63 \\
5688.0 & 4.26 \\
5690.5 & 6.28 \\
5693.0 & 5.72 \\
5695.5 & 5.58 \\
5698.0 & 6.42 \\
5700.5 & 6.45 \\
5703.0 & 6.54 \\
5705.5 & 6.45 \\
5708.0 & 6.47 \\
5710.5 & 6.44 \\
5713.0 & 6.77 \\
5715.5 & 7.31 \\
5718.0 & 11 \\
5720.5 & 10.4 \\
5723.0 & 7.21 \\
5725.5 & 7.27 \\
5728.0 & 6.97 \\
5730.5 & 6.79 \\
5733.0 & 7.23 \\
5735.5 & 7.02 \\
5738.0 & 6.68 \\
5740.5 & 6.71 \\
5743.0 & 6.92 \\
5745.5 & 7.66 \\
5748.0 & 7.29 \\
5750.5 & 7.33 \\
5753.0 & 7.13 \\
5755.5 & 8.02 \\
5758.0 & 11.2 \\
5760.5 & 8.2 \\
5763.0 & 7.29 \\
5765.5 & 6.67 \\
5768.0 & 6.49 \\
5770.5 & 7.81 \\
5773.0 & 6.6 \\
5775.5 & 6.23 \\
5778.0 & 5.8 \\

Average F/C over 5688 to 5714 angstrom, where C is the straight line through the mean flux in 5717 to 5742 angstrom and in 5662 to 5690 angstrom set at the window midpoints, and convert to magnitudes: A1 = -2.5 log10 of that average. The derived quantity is 0.12 mag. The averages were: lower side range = 6.25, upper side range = 7.69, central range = 6.21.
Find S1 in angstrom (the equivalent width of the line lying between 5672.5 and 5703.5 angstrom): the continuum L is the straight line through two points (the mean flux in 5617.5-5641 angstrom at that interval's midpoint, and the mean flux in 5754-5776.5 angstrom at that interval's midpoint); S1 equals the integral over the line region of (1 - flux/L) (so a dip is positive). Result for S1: 4.1 angstrom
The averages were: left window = 6.58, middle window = 6.1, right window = 7.62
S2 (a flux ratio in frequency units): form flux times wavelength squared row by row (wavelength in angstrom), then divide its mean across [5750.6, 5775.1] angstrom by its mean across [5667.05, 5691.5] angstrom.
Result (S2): 1.3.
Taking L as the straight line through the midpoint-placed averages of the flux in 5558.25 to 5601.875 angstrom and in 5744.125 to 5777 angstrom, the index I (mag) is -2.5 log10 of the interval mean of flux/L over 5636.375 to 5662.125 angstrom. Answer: 0.07 mag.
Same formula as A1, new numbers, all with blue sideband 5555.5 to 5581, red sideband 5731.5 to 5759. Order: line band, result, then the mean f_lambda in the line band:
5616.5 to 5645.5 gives 0.069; 6.55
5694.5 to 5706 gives 0.163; 6.29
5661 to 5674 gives 0.092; 6.57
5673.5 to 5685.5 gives 0.108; 6.53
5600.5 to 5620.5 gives 0.034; 6.67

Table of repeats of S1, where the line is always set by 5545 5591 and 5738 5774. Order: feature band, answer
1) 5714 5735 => -1.8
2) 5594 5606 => 0.4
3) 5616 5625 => 0.6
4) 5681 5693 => 2.9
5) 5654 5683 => 1.9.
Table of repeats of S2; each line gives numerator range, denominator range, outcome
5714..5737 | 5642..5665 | 1.24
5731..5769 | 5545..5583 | 1.19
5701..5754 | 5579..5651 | 1.15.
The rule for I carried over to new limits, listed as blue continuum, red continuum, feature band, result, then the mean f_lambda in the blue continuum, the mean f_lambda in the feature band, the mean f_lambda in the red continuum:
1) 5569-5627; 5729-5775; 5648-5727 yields 0.06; 6.63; 6.69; 7.37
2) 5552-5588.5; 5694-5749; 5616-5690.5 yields 0.08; 6.66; 6.43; 7.16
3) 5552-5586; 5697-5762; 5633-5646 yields 0.07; 6.68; 6.56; 7.46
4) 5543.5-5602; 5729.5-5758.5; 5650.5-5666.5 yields 0.07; 6.62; 6.55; 7.41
